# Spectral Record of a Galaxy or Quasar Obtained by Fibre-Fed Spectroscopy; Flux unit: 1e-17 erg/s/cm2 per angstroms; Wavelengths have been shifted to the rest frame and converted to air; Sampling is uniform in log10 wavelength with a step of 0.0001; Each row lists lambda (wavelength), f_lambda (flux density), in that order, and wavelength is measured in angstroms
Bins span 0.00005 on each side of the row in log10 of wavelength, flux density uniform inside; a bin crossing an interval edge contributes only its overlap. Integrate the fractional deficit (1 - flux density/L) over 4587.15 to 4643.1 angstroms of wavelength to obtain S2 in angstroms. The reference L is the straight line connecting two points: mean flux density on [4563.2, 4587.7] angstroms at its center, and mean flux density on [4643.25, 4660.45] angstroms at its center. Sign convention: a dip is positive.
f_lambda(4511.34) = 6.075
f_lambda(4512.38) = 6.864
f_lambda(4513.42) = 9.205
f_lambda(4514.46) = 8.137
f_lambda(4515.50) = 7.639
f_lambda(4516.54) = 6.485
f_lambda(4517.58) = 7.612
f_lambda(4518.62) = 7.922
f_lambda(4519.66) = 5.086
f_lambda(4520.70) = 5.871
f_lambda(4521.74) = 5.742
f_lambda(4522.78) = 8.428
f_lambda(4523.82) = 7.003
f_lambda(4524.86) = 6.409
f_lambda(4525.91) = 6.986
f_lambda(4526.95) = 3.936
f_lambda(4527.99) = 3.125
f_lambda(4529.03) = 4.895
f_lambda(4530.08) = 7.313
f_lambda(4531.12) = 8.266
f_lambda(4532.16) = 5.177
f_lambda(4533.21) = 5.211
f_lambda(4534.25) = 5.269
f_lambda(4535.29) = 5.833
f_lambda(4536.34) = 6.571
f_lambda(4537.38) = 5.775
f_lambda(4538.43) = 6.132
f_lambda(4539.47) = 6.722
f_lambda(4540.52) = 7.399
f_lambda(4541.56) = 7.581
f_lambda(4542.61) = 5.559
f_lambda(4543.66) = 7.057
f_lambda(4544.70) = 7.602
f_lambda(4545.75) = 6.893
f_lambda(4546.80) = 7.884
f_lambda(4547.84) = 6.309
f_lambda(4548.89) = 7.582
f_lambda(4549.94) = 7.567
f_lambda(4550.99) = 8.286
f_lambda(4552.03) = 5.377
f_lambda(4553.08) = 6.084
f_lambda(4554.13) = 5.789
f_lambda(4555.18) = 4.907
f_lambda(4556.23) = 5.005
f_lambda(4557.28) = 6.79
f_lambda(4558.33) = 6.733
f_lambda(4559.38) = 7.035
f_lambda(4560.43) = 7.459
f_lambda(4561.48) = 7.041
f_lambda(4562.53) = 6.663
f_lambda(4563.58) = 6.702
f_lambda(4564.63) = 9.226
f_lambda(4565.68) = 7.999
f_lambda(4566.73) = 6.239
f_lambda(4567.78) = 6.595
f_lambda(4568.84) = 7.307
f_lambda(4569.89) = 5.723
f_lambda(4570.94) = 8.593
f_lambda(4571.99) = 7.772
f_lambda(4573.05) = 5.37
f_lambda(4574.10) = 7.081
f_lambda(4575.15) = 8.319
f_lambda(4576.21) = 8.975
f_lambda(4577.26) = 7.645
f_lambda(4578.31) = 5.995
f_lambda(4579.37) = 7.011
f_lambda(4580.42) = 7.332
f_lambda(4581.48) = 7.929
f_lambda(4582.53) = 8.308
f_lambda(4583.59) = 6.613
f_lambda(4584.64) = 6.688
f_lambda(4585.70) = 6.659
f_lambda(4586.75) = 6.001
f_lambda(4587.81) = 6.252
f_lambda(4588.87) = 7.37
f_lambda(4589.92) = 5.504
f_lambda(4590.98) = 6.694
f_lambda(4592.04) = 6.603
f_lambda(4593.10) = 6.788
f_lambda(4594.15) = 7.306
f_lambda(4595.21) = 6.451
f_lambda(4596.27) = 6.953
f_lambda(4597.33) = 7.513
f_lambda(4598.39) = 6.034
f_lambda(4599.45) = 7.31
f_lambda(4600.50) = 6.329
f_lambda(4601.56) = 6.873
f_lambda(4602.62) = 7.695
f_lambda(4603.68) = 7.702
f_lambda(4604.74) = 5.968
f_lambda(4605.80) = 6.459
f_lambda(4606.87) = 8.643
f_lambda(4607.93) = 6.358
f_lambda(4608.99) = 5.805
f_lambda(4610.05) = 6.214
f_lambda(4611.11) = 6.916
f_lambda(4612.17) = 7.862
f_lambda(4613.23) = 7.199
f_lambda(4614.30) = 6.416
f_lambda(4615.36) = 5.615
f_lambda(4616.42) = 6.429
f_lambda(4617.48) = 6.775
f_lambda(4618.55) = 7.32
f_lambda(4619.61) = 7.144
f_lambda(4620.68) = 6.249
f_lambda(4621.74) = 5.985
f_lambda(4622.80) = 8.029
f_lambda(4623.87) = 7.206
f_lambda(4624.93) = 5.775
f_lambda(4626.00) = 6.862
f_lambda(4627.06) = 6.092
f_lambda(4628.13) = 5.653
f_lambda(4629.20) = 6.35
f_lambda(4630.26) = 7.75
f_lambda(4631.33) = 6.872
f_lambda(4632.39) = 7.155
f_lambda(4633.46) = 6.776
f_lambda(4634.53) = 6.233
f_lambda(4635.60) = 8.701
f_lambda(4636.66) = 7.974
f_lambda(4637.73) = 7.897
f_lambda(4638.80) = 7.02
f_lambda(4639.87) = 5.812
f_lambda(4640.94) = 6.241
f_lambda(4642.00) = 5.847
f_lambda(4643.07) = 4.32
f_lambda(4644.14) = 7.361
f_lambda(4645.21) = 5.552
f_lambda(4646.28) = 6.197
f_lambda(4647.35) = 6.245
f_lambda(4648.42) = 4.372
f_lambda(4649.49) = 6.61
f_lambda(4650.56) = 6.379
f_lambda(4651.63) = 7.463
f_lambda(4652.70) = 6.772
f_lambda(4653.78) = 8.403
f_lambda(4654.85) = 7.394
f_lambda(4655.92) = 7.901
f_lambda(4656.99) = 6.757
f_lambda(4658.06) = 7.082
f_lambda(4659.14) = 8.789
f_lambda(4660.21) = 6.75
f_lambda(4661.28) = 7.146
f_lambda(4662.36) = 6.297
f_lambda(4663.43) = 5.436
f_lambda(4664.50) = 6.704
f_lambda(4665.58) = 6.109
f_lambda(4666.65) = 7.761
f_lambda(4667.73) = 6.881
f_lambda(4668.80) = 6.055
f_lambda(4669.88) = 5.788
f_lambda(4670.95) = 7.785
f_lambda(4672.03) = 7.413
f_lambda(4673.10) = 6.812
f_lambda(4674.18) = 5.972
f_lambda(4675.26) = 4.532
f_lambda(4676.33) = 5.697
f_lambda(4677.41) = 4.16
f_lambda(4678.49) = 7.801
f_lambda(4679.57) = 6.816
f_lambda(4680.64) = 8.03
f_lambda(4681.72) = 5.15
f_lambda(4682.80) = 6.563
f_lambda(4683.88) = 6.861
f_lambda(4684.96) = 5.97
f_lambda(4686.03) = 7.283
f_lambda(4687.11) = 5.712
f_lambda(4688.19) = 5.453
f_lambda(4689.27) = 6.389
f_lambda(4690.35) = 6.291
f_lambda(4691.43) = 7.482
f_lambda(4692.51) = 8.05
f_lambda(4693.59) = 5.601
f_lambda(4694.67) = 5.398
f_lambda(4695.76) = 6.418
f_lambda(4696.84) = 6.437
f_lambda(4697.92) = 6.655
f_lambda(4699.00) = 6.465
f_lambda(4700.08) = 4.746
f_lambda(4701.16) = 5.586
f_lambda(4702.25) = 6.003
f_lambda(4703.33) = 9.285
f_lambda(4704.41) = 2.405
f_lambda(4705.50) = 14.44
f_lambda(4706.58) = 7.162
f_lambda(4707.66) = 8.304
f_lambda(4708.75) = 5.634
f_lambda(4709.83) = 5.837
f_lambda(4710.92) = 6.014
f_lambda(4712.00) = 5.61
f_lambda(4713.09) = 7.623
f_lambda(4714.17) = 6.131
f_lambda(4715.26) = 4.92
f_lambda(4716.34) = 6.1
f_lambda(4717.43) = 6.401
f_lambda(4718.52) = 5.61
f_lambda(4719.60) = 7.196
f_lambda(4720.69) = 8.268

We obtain 2.0 angstroms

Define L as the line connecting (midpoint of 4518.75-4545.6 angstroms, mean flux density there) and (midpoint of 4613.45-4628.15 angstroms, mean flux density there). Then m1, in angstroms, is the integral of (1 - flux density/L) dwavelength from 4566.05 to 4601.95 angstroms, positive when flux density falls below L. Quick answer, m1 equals -2.9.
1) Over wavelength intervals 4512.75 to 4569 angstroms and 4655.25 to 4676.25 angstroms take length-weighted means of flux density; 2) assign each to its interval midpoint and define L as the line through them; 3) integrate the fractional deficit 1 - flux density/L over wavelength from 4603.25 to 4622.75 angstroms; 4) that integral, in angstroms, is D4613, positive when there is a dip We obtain -0.2 angstroms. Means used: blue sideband 6.65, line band 6.75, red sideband 6.72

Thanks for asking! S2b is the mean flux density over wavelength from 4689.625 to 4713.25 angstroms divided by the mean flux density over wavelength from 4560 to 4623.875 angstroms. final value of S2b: 0.96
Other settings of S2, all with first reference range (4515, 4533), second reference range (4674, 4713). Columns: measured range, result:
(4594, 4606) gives -0.9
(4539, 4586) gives -4.8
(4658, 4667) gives -0.6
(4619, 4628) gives -0.3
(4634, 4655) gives -0.6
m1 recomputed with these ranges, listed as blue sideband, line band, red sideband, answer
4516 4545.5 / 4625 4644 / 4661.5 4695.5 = -0.9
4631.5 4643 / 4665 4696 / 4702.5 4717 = 2.0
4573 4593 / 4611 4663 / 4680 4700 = -0.5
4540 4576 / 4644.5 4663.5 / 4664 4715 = -0.4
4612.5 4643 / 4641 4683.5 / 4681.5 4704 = 0.0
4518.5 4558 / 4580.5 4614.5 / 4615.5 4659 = -1.5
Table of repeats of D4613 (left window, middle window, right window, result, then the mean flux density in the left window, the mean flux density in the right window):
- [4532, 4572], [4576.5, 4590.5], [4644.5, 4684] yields -0.5 angstroms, 6.7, 6.61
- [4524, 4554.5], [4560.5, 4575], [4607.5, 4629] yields -1.6 angstroms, 6.38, 6.59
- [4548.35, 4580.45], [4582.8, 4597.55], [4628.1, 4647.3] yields 0.4 angstroms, 6.97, 6.67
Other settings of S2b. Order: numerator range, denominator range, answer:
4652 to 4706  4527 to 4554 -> 1.04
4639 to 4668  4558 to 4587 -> 0.92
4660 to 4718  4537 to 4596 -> 0.94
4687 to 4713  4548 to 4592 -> 0.95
